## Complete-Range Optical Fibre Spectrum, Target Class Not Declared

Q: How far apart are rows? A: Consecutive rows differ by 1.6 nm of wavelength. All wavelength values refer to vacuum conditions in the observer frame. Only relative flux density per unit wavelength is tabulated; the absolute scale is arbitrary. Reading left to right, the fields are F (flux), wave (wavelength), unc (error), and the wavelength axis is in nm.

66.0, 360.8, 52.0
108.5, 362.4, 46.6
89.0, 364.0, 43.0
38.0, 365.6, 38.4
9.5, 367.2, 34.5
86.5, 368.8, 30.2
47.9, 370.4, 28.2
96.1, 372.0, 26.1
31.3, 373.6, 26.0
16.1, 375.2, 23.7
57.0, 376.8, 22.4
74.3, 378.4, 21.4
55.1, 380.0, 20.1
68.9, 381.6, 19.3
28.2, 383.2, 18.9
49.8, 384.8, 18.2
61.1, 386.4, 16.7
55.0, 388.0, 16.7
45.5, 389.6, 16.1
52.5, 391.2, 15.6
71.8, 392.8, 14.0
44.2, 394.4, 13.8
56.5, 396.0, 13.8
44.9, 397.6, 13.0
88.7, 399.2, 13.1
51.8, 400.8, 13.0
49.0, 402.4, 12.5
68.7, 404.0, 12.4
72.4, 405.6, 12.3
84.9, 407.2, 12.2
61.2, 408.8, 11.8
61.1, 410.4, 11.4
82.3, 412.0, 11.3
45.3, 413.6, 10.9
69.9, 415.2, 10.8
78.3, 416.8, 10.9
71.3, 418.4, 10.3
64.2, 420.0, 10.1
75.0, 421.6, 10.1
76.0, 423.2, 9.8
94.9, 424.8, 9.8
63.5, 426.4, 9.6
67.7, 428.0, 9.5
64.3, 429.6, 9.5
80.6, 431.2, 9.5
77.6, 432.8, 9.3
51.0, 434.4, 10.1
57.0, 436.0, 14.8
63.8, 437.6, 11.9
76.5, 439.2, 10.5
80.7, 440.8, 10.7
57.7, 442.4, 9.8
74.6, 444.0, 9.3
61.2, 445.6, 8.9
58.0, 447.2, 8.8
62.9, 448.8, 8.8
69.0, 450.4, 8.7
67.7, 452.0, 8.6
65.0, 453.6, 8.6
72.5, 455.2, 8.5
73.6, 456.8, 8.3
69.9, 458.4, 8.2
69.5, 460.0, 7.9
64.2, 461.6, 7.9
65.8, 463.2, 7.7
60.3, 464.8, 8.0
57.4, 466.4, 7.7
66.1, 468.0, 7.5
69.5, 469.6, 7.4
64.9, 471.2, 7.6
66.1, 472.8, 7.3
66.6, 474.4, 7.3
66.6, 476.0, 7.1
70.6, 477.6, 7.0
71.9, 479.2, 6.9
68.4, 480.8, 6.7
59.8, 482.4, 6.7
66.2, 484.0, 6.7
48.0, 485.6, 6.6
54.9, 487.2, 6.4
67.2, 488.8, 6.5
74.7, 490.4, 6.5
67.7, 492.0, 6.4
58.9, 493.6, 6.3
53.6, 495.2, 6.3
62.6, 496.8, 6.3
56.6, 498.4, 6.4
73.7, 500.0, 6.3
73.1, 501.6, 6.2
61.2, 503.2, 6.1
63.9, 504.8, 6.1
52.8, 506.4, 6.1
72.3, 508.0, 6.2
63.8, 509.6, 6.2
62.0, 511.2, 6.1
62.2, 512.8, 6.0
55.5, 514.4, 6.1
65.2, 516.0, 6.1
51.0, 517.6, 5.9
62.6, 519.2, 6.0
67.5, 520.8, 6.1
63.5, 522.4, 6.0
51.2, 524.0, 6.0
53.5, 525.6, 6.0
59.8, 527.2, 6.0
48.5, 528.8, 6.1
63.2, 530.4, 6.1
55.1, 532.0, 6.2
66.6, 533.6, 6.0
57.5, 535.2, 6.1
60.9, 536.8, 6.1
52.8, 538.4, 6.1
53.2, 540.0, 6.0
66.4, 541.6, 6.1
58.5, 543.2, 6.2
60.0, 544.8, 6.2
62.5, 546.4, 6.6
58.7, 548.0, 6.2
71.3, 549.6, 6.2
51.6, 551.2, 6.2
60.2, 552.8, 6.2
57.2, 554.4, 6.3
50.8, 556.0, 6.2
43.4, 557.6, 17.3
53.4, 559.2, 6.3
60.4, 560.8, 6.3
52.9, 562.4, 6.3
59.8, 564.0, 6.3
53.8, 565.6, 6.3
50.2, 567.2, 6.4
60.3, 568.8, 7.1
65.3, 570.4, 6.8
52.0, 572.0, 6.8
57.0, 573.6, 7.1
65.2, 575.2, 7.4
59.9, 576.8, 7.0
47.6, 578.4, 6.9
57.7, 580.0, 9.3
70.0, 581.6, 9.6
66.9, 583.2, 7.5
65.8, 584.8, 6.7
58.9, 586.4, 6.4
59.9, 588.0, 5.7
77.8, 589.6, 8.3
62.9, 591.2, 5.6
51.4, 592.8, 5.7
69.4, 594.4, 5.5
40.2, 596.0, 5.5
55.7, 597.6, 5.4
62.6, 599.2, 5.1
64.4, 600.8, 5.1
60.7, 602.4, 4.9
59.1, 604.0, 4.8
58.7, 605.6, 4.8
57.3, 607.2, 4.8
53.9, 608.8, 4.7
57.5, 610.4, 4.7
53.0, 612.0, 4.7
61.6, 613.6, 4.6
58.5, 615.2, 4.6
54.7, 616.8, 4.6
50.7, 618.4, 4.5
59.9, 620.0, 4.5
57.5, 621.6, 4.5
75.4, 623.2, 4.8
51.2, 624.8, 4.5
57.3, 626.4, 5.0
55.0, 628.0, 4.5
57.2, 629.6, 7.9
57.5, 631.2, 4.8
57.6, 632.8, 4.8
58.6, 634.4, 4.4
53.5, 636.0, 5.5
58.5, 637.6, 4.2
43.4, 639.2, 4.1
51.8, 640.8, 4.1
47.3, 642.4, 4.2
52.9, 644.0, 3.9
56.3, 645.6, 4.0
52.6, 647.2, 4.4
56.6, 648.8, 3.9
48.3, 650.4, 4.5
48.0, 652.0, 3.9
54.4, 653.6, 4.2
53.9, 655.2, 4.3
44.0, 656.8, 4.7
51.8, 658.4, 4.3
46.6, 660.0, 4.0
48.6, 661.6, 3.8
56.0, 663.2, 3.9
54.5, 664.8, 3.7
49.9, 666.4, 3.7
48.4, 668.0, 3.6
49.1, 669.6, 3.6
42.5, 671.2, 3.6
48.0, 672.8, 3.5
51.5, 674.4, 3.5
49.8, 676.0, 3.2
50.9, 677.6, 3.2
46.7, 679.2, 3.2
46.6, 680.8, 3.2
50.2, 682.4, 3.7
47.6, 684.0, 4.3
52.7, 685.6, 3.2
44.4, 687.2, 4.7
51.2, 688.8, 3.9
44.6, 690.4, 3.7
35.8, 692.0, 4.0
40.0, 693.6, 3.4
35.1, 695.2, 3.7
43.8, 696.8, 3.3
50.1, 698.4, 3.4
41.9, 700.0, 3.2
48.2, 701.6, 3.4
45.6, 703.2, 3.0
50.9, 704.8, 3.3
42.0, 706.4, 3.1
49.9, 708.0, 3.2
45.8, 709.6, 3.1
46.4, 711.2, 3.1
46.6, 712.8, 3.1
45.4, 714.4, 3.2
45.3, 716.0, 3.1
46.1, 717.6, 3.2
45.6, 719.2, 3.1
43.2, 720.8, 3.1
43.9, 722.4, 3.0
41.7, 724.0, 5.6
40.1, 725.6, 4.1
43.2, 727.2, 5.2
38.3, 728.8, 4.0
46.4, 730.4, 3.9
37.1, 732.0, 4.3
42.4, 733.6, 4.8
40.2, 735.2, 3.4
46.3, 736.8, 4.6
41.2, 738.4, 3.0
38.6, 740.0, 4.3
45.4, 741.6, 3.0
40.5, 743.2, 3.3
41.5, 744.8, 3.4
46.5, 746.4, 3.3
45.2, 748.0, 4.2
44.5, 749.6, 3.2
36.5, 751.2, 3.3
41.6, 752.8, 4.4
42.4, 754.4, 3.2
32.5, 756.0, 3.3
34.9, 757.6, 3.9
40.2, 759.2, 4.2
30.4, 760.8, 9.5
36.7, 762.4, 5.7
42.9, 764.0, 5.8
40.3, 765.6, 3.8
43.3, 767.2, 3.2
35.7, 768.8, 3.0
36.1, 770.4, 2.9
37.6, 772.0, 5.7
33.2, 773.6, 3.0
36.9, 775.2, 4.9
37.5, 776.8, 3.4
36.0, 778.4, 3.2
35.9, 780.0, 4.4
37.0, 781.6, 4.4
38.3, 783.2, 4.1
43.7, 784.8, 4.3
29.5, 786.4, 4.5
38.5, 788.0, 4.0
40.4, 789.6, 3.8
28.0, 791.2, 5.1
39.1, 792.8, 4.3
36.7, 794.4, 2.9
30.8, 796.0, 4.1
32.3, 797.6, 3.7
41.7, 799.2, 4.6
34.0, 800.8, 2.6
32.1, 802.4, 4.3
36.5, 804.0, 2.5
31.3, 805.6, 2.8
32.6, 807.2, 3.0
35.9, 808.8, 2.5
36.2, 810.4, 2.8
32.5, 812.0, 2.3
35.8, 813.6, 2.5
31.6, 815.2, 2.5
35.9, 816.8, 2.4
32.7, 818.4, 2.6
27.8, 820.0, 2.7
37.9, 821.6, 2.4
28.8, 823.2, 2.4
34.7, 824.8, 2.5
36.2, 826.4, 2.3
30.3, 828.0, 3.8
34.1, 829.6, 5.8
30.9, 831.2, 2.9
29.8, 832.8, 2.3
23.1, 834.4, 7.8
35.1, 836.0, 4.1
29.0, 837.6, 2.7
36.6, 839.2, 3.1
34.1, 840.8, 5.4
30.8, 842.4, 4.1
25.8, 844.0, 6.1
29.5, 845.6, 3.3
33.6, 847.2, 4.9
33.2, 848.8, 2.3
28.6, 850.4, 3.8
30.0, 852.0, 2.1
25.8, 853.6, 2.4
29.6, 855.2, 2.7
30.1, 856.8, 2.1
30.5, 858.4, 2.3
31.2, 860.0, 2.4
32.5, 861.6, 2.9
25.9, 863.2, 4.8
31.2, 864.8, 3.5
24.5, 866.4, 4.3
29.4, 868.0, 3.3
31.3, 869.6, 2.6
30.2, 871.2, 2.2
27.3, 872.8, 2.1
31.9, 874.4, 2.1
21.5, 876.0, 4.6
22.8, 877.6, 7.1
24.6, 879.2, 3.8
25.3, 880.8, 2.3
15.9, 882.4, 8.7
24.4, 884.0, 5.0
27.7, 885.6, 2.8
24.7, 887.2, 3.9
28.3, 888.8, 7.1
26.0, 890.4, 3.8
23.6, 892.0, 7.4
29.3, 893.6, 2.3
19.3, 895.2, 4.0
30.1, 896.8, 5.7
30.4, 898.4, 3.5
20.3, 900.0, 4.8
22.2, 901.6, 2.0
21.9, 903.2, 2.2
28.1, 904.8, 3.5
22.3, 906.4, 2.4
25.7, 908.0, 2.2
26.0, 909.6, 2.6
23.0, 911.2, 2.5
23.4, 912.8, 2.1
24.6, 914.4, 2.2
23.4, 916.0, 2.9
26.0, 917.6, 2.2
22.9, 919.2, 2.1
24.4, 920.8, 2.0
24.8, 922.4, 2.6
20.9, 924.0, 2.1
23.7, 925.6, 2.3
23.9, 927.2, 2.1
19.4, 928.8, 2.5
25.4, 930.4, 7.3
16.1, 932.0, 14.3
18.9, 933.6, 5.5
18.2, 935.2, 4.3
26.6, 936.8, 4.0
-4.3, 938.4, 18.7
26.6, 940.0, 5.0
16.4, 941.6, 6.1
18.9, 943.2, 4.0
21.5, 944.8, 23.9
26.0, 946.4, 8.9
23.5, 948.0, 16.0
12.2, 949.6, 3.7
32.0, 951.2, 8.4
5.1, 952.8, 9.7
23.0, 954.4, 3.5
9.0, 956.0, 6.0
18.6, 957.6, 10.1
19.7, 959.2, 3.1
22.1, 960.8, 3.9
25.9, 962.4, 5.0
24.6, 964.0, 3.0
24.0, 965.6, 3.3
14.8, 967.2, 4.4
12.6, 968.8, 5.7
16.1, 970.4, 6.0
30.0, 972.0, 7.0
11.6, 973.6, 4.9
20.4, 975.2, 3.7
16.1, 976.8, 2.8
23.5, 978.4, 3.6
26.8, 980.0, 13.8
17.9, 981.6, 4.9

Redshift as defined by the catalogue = 0.504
